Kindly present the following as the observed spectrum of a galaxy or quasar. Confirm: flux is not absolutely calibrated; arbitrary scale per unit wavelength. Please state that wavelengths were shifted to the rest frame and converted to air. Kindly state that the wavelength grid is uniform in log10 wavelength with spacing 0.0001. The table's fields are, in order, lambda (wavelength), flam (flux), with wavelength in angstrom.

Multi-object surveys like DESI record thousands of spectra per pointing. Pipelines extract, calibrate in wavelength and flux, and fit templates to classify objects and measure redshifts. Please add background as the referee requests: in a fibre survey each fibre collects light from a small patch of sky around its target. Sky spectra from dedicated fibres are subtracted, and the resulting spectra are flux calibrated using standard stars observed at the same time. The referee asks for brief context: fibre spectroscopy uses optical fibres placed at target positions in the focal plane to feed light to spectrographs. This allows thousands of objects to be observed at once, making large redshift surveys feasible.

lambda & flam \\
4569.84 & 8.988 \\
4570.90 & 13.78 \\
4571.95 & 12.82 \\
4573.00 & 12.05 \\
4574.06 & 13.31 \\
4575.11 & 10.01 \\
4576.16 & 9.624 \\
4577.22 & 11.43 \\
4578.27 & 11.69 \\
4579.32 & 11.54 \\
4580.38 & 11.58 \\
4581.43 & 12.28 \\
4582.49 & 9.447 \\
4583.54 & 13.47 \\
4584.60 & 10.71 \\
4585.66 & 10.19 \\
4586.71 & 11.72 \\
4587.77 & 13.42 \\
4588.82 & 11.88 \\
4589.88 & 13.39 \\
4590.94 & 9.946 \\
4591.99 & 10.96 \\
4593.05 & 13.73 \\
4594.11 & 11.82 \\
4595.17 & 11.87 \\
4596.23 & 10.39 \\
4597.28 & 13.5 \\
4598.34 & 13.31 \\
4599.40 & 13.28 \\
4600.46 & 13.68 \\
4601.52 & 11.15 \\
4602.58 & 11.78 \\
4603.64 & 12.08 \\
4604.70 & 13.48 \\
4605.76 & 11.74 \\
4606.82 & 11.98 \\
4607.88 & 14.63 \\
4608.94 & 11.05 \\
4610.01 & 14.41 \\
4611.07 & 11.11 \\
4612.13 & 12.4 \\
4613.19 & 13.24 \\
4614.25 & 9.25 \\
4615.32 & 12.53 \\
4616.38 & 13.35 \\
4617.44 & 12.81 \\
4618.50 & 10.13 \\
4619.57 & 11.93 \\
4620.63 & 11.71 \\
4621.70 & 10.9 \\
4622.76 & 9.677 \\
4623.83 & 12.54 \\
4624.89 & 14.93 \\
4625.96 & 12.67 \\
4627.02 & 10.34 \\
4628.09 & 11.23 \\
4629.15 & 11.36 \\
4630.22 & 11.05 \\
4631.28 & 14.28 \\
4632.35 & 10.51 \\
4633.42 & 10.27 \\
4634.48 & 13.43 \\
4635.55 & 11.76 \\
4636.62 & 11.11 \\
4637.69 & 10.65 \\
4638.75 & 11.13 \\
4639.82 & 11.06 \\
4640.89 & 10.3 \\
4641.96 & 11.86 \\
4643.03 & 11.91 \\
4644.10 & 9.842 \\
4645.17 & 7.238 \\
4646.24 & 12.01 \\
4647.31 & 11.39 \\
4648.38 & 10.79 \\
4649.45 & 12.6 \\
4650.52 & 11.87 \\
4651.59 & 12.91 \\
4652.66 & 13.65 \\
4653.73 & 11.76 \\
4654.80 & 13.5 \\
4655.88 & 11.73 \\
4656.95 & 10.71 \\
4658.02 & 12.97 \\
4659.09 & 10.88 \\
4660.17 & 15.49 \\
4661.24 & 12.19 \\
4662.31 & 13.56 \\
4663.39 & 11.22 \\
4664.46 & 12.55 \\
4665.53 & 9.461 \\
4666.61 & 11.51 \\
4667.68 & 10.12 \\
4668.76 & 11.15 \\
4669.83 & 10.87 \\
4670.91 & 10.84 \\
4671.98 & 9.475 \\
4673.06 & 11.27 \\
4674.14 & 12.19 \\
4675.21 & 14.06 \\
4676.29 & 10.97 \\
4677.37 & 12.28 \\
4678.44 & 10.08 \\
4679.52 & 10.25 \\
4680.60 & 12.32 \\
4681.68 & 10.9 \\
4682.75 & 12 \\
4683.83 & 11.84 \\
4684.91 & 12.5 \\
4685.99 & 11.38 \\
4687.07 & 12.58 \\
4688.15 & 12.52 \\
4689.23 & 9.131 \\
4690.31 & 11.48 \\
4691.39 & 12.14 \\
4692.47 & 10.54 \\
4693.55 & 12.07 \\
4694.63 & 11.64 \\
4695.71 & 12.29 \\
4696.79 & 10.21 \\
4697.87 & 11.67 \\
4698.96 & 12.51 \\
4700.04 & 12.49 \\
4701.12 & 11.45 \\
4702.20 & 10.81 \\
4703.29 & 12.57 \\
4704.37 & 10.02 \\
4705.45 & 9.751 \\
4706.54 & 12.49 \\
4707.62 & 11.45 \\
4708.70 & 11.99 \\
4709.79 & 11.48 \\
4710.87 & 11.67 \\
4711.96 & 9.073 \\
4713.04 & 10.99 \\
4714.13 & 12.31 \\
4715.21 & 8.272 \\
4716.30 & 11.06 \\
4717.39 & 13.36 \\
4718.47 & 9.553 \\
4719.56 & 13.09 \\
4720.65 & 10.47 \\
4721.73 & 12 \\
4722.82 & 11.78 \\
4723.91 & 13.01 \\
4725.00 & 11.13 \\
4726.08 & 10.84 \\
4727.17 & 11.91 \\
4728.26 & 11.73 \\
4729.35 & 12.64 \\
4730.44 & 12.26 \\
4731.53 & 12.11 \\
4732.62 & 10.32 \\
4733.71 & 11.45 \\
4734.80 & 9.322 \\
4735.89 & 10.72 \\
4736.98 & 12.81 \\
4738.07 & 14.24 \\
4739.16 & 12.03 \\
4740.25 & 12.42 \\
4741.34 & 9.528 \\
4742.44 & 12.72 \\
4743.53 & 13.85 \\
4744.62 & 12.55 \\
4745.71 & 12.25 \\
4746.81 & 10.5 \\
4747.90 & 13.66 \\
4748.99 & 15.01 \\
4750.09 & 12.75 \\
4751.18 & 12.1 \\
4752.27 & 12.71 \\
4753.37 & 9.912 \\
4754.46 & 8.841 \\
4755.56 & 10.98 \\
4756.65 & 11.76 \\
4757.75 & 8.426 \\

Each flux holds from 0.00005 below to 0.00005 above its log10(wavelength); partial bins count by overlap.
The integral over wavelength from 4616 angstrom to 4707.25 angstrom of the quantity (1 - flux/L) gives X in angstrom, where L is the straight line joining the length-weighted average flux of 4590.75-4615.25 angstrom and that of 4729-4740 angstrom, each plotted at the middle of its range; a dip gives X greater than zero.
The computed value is 3.4 angstrom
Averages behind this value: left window 12.2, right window 11.8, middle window 11.6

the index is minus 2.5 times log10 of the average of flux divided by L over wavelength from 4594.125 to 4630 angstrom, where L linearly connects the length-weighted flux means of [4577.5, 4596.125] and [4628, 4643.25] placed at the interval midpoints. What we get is -0.05 mag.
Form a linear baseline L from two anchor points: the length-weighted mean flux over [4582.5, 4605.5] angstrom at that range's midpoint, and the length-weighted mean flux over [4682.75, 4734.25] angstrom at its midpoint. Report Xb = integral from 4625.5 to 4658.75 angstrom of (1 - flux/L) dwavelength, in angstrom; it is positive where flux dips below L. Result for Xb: 0.88 angstrom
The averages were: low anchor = 12.1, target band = 11.5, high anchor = 11.5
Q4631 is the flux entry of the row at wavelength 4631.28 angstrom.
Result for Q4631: 14.28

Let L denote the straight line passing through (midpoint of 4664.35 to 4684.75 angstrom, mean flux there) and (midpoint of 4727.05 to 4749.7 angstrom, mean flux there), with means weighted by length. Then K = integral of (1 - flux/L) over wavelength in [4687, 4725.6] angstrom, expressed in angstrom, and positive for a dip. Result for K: 0.9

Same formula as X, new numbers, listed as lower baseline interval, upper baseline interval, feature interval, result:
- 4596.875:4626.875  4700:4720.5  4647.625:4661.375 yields -0.64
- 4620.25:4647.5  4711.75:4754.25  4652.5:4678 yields -0.76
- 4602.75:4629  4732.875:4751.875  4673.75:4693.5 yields 0.84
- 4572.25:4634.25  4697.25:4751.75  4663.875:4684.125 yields 0.93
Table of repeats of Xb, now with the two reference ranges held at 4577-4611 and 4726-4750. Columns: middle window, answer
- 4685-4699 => 0.62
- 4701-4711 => 0.60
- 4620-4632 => 0.24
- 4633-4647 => 1.29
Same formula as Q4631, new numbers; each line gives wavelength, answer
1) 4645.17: 7.238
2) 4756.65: 11.76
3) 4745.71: 12.25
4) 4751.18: 12.1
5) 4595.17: 11.87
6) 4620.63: 11.71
